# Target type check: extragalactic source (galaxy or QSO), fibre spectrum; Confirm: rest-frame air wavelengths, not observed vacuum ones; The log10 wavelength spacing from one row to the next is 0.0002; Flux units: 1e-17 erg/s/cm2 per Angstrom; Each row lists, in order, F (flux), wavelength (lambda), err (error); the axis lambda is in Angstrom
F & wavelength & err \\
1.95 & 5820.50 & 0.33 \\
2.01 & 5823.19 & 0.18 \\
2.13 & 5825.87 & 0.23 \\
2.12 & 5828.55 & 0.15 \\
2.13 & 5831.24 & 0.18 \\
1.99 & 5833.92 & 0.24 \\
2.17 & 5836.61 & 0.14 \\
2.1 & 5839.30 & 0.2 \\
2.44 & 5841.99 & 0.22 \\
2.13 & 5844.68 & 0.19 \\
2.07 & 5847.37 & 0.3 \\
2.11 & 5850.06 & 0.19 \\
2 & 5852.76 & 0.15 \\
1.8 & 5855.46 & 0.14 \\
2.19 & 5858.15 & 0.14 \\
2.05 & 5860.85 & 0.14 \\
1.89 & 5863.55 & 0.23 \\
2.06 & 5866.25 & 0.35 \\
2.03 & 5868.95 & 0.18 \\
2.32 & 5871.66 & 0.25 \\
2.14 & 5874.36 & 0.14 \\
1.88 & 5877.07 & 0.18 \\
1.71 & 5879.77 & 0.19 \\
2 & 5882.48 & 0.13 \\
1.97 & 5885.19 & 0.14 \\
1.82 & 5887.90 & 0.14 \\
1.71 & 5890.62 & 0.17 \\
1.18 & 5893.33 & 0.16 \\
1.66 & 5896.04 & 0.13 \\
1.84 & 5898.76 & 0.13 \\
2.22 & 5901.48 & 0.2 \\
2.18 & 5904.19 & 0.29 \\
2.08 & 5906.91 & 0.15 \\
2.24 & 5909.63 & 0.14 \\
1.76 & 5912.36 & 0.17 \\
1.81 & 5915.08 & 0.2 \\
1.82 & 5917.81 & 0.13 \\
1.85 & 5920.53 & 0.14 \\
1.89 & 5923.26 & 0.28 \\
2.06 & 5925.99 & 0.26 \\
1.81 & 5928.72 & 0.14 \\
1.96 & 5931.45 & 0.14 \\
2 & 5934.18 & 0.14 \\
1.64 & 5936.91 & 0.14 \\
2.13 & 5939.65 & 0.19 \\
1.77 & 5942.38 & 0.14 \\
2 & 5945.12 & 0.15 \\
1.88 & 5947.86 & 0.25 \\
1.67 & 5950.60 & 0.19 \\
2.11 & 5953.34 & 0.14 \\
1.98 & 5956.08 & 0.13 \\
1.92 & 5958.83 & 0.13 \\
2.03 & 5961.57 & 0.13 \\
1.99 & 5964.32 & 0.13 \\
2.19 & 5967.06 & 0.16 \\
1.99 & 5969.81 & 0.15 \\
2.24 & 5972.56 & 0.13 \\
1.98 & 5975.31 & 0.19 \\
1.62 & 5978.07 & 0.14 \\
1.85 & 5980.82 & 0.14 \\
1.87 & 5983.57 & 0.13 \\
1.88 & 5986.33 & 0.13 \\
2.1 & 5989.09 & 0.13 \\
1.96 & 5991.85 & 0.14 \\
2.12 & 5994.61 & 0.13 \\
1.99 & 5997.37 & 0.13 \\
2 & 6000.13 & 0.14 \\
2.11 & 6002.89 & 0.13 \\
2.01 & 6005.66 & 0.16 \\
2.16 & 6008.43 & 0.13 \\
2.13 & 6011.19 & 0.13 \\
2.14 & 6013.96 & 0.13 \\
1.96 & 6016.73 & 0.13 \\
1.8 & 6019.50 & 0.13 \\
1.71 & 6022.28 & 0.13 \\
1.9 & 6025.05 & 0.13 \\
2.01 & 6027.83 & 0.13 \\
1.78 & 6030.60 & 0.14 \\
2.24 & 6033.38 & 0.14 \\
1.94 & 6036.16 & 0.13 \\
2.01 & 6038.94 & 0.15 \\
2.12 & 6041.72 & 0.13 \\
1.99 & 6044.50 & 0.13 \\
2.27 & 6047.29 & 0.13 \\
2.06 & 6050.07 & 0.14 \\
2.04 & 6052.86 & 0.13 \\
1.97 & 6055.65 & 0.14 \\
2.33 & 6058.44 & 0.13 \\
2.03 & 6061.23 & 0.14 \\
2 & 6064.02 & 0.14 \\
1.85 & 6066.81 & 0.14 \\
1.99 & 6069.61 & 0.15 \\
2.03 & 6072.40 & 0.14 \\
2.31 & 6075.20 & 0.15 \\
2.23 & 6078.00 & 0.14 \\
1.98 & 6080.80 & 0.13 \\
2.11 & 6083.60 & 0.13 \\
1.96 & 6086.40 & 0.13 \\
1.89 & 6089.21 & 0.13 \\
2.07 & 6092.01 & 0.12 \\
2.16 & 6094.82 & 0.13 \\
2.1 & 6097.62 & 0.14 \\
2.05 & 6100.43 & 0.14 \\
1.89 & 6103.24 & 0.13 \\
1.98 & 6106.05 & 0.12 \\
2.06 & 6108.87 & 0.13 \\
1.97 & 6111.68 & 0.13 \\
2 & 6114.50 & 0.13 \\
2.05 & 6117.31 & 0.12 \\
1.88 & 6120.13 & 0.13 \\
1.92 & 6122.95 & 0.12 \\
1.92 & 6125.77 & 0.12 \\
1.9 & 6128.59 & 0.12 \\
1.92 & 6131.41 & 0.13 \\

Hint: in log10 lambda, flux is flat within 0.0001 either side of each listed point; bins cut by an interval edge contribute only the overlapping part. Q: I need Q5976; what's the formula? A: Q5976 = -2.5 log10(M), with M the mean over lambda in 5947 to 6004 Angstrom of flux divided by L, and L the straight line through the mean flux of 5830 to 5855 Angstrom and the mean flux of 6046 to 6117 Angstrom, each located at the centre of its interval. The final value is 0.06 mag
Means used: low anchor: 2.11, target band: 1.98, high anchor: 2.05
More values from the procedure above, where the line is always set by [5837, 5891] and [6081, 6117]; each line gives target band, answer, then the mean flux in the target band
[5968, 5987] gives 0.05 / 1.93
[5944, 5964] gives 0.05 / 1.94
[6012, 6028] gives 0.06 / 1.92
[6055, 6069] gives -0.01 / 2.04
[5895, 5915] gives 0.02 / 1.99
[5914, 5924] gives 0.10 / 1.84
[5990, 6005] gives -0.01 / 2.04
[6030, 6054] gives -0.02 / 2.06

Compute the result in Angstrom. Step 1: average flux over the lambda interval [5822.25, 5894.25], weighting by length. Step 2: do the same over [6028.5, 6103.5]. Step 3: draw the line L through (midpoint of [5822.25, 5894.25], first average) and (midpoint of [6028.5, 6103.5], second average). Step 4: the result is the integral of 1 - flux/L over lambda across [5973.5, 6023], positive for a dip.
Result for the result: 1.64 Angstrom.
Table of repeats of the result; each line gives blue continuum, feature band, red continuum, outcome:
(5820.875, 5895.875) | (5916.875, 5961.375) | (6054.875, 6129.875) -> 2.17 Angstrom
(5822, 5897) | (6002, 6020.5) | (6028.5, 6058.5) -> -0.03 Angstrom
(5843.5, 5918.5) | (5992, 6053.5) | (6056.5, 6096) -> 0.41 Angstrom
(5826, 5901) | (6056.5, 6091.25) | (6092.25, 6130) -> -1.15 Angstrom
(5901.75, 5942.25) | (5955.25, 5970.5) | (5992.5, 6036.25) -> -0.37 Angstrom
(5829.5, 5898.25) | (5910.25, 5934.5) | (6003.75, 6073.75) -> 1.25 Angstrom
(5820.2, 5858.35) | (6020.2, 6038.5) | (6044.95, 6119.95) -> 1.14 Angstrom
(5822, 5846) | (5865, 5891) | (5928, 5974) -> 1.24 Angstrom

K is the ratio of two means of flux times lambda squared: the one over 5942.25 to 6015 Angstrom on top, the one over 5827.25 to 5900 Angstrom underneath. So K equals 1.0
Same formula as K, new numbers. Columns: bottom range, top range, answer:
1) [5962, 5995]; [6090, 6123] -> 1.06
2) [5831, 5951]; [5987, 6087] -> 1.09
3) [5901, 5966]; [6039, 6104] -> 1.11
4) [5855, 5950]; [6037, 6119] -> 1.13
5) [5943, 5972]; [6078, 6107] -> 1.07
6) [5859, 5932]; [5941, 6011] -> 1.06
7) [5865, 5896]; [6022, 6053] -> 1.13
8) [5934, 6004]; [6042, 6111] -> 1.09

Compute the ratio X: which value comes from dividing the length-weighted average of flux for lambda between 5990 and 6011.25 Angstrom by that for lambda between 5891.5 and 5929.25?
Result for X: 1.1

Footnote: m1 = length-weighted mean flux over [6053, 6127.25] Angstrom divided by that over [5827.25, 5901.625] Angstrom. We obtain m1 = 1.02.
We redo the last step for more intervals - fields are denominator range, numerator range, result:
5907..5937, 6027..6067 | 1.07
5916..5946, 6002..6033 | 1.04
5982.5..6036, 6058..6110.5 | 1.03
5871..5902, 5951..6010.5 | 1.08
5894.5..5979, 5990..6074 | 1.04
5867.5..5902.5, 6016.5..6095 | 1.08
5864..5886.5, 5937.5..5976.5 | 0.99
